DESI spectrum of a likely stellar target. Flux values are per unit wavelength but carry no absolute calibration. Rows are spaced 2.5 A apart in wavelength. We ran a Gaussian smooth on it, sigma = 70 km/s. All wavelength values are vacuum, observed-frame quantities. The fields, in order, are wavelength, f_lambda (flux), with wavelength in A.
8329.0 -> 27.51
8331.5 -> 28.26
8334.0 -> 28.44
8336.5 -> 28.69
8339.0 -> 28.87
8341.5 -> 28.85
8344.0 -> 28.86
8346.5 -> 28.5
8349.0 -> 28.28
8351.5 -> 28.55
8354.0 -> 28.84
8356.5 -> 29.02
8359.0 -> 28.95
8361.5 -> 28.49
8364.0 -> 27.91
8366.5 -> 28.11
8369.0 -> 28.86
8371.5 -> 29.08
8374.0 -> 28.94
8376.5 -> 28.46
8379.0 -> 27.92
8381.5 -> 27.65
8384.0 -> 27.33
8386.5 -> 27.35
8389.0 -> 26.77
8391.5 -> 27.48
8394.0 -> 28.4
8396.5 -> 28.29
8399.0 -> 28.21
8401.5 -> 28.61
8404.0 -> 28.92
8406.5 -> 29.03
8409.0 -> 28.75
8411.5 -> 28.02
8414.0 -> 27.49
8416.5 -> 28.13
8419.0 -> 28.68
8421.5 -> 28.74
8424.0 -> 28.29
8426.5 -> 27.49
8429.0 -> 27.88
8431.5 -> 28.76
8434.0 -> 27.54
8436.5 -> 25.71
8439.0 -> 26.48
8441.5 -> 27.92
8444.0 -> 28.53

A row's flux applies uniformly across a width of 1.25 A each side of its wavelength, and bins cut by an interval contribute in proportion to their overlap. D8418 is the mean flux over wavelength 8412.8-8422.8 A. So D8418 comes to 28.3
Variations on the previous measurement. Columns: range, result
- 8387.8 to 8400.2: 27.8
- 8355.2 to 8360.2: 29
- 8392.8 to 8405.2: 28.5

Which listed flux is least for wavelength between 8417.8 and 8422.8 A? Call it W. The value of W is 28.68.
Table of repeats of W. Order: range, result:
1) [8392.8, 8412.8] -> 28.02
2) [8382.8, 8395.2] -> 26.77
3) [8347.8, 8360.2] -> 28.28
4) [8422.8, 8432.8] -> 27.49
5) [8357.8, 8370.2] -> 27.91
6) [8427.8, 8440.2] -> 25.71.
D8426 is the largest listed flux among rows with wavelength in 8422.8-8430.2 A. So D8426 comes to 28.29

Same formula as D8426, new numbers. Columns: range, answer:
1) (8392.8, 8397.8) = 28.4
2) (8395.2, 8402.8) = 28.61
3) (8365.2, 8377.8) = 29.08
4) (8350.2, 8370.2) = 29.02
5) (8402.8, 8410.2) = 29.03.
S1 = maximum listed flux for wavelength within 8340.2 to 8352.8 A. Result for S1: 28.86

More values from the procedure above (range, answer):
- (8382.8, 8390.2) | 27.35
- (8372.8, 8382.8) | 28.94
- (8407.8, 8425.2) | 28.75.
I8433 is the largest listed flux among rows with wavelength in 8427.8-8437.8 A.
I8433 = 28.76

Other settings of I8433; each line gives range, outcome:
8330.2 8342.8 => 28.87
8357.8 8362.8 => 28.95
